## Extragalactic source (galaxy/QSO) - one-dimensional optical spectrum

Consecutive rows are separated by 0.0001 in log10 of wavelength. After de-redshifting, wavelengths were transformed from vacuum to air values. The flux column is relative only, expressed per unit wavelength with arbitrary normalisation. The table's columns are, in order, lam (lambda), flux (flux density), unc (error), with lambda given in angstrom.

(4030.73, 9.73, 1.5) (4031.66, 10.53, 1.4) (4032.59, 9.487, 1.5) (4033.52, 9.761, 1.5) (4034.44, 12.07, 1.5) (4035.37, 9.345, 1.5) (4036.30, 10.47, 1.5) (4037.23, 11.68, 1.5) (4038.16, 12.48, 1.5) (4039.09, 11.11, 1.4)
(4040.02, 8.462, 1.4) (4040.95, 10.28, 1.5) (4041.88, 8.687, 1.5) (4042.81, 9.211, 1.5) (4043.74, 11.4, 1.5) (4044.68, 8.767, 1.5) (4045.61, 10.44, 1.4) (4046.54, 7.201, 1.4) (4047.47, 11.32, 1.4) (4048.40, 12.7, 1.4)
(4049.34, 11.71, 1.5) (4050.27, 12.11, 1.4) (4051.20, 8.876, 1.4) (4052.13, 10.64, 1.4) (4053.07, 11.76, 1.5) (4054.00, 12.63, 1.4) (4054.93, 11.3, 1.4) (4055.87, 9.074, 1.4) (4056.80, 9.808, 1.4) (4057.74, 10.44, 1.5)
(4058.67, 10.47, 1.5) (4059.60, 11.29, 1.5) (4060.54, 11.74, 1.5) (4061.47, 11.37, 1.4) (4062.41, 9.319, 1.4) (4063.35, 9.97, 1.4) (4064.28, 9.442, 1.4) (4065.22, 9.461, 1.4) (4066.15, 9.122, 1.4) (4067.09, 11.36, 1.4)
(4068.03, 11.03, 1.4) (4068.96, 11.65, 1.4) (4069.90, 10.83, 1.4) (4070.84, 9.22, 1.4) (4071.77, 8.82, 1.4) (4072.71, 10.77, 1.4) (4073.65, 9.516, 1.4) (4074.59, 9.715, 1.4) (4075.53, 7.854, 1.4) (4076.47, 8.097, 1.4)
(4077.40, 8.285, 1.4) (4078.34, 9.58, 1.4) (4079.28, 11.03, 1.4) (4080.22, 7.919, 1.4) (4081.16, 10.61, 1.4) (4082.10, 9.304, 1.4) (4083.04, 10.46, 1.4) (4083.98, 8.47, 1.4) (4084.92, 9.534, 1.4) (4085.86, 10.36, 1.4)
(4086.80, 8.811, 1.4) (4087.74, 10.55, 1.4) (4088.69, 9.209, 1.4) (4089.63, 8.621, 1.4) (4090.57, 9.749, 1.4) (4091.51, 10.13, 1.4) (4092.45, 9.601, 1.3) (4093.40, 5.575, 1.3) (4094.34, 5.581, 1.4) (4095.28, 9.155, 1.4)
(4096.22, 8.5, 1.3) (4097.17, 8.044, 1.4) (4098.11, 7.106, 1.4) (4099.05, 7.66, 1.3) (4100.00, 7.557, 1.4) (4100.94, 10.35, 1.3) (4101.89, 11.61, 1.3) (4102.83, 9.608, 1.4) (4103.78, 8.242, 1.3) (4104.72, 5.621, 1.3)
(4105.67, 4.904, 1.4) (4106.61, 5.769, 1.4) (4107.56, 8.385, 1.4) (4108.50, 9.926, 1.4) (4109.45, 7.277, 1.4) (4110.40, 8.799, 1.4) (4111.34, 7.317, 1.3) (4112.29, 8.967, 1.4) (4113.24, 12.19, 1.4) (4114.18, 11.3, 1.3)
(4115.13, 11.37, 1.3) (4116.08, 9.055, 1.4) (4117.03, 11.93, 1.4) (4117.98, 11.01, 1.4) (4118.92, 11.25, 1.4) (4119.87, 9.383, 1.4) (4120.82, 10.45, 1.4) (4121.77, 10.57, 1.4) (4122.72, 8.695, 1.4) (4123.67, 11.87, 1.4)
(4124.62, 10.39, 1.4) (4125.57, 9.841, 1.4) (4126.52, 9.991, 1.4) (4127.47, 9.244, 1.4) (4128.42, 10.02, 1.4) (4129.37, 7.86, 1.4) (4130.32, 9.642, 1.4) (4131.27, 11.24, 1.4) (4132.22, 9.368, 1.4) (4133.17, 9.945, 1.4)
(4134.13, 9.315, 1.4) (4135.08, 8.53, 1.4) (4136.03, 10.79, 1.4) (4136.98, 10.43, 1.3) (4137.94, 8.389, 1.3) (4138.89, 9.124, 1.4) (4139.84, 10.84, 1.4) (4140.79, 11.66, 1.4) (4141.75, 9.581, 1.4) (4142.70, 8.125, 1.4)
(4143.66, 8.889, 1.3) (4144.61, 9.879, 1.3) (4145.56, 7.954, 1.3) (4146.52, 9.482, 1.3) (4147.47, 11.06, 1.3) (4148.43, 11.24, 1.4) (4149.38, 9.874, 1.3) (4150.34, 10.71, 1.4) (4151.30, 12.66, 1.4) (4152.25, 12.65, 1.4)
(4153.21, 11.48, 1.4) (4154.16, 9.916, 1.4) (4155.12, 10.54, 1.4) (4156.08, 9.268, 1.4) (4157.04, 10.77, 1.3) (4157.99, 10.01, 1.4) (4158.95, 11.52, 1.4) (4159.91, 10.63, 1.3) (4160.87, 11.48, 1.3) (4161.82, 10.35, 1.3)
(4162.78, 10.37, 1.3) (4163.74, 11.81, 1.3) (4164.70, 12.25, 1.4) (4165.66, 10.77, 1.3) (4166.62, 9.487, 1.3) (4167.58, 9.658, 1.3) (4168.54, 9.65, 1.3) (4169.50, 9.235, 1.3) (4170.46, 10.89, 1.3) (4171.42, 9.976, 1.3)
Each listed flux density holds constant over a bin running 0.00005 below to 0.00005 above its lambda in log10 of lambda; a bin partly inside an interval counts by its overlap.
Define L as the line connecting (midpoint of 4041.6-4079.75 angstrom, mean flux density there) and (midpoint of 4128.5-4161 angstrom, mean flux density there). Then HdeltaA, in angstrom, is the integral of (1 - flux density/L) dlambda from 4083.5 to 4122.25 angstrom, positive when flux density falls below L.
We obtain 4.38 angstrom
